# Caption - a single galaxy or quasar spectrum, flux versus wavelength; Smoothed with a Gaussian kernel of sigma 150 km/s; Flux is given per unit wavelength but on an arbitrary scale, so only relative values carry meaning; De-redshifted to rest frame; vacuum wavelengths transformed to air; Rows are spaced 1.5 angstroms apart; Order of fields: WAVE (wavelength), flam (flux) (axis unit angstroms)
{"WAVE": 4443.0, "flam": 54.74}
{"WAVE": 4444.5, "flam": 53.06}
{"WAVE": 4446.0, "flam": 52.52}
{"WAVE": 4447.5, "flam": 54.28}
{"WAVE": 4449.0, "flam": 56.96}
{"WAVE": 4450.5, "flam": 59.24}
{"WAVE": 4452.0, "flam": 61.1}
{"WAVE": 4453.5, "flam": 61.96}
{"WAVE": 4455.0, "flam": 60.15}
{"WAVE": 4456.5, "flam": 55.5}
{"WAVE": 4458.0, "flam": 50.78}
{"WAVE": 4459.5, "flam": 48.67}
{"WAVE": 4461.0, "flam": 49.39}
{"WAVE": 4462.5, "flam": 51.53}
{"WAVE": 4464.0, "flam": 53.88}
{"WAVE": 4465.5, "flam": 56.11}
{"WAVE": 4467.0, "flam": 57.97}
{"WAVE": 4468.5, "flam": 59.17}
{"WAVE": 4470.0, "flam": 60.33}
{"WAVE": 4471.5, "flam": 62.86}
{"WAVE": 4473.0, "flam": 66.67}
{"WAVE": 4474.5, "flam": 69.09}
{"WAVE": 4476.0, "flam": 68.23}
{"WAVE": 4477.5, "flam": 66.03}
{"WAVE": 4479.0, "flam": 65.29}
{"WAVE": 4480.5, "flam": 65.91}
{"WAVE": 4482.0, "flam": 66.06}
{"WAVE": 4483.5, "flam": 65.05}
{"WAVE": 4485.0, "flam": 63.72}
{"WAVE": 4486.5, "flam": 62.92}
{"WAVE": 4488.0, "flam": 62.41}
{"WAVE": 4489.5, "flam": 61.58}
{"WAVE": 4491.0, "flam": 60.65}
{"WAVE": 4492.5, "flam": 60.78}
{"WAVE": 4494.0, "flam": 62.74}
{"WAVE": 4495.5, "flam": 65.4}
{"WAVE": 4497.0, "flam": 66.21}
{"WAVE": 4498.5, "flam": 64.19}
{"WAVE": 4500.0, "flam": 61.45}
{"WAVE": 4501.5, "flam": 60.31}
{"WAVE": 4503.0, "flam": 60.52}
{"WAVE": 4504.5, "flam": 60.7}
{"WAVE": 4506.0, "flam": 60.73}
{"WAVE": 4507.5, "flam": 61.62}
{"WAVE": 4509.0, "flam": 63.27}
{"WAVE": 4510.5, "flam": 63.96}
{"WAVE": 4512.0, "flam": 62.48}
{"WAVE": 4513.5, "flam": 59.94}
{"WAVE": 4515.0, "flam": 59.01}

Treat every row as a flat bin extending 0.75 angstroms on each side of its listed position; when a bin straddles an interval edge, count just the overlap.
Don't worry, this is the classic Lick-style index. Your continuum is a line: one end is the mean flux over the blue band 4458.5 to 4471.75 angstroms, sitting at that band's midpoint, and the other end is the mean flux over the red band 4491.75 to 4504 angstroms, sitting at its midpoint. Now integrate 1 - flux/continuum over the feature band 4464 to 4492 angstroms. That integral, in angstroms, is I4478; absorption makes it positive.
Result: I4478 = -2.39 angstroms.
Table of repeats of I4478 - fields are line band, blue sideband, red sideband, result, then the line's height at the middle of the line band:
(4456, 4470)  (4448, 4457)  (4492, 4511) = 1.4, 59.8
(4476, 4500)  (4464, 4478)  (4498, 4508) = -0.8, 61.8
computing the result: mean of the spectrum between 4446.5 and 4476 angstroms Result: 57.9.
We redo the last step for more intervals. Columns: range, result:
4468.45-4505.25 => 63.6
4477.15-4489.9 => 64.4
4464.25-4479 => 62.8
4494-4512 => 62.6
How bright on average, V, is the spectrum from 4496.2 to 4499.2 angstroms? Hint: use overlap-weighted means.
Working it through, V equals 65.2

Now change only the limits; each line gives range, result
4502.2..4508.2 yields 60.9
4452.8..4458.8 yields 57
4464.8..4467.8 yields 57.1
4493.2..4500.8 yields 64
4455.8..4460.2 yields 51.6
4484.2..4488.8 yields 63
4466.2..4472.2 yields 60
